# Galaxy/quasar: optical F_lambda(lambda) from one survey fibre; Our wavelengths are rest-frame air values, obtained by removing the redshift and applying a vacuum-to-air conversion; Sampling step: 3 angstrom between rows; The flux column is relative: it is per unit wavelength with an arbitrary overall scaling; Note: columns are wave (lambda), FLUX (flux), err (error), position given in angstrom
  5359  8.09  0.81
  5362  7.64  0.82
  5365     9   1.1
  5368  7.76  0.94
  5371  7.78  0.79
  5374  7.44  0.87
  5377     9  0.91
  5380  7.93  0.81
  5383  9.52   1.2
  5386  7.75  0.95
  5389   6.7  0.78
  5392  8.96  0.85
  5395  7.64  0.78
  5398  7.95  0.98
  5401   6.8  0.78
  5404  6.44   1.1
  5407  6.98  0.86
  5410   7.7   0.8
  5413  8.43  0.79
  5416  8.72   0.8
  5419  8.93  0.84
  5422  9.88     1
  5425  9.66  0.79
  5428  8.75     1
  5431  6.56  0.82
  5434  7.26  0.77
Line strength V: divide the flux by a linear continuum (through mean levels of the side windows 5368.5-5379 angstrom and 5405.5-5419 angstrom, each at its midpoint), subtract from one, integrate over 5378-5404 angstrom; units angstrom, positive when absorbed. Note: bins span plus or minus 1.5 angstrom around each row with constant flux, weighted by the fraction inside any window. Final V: 0.67 angstrom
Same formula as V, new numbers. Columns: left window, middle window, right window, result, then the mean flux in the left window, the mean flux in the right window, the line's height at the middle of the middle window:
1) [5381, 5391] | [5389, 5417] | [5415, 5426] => 3.2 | 8.04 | 9.31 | 8.66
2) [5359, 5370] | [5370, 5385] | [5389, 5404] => -0.8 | 8.11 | 7.58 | 7.9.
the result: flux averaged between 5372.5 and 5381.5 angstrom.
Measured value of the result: 8.12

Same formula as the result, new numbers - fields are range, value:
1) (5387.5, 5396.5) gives 7.77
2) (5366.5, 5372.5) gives 7.77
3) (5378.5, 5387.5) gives 8.4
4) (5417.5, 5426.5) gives 9.49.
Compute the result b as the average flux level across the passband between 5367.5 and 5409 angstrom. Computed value 7.76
